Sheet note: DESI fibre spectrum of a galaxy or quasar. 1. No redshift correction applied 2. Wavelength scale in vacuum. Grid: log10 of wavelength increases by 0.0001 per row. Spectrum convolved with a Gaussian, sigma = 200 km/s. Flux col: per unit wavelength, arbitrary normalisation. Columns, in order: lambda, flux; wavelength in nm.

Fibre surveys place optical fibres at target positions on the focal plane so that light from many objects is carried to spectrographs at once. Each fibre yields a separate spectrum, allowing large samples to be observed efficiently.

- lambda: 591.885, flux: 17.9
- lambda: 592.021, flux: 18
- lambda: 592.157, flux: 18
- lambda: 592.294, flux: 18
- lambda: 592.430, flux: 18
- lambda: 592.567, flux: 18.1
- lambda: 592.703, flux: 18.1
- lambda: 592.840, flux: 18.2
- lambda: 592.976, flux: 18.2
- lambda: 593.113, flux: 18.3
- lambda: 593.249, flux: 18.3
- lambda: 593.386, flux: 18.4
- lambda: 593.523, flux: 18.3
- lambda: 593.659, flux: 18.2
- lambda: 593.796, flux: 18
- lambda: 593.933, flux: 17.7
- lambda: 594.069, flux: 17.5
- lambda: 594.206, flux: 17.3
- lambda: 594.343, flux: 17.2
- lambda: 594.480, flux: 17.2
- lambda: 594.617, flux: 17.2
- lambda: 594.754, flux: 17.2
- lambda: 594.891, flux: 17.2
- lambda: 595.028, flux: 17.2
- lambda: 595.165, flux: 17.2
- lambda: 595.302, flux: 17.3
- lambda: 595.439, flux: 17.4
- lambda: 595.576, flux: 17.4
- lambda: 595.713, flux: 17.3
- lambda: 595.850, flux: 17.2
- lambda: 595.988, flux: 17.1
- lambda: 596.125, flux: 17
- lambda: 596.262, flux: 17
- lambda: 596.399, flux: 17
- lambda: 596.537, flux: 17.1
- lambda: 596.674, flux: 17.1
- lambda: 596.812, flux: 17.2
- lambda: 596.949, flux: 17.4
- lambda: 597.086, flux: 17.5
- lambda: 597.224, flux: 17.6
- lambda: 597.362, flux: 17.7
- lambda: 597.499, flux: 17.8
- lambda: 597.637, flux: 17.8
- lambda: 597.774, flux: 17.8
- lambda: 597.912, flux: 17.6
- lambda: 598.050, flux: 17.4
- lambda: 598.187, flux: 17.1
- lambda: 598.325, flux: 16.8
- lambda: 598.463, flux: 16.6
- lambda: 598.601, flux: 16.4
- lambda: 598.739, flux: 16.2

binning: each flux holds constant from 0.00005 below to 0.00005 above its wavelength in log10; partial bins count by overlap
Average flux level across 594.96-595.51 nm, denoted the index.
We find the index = 17.3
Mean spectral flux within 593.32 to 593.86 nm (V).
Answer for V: 18.2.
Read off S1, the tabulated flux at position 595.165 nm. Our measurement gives 17.2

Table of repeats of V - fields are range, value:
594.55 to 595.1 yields 17.2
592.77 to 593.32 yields 18.2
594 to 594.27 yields 17.4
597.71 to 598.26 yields 17.5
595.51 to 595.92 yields 17.3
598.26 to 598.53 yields 16.7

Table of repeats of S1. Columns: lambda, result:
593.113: 18.3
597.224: 17.6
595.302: 17.3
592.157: 18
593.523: 18.3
